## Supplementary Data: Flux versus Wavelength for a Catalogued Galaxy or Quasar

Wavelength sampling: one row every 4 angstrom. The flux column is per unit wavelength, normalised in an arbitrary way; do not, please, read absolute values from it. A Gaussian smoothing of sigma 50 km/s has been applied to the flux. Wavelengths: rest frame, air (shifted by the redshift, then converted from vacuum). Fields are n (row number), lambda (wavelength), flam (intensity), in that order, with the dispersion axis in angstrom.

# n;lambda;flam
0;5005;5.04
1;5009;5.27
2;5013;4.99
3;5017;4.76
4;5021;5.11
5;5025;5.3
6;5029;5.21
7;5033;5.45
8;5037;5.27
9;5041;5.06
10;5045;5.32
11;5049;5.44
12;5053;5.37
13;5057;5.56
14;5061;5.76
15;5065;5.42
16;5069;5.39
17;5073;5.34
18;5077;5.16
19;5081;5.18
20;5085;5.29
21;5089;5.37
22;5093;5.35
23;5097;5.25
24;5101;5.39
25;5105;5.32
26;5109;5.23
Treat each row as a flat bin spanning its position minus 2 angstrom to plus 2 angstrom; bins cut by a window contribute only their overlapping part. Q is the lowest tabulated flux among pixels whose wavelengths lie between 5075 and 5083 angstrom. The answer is 5.16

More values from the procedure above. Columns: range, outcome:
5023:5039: 5.21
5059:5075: 5.34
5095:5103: 5.25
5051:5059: 5.37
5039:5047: 5.06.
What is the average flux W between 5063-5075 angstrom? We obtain 5.38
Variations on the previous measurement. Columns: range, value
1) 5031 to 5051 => 5.31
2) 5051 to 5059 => 5.46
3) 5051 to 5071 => 5.5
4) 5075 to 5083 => 5.17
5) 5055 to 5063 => 5.66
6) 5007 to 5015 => 5.13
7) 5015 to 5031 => 5.1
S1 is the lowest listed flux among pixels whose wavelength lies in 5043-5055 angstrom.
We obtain 5.32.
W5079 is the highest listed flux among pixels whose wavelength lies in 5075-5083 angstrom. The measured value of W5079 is 5.18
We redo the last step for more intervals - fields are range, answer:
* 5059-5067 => 5.76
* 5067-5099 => 5.39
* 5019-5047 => 5.45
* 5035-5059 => 5.56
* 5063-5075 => 5.42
